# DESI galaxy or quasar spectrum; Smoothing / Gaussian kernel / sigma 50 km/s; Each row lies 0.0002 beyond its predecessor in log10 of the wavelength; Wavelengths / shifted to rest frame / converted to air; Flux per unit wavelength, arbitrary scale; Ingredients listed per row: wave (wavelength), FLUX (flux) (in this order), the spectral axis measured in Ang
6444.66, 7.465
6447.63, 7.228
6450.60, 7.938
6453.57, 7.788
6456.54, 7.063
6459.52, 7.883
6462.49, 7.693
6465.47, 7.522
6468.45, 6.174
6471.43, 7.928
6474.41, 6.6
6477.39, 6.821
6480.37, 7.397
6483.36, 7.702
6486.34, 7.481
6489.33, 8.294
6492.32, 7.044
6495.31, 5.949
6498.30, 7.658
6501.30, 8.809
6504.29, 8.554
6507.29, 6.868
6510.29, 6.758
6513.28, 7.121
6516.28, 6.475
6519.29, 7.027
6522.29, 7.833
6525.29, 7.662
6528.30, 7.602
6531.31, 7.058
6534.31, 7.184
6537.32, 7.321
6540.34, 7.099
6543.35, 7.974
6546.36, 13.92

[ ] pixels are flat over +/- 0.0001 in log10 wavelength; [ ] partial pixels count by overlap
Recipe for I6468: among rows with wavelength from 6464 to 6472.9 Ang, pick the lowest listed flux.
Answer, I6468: 6.174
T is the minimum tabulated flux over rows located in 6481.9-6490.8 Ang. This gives 7.481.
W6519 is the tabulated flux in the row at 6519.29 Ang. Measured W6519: 7.027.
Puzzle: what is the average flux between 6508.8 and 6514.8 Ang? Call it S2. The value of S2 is 6.95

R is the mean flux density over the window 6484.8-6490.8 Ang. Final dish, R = 7.89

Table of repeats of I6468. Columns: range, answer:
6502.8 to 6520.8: 6.475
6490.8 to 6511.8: 5.949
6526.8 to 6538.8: 7.058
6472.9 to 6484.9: 6.6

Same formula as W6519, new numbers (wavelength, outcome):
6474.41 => 6.6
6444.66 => 7.465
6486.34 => 7.481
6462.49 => 7.693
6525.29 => 7.662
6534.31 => 7.184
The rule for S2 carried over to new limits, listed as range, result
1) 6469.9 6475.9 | 7.26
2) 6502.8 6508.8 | 7.7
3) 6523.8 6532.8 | 7.43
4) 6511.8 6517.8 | 6.79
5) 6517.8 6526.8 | 7.51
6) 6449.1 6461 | 7.67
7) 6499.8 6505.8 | 8.68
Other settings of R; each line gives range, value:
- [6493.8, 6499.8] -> 6.8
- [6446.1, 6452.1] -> 7.58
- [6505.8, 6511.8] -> 6.82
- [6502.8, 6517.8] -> 7.15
